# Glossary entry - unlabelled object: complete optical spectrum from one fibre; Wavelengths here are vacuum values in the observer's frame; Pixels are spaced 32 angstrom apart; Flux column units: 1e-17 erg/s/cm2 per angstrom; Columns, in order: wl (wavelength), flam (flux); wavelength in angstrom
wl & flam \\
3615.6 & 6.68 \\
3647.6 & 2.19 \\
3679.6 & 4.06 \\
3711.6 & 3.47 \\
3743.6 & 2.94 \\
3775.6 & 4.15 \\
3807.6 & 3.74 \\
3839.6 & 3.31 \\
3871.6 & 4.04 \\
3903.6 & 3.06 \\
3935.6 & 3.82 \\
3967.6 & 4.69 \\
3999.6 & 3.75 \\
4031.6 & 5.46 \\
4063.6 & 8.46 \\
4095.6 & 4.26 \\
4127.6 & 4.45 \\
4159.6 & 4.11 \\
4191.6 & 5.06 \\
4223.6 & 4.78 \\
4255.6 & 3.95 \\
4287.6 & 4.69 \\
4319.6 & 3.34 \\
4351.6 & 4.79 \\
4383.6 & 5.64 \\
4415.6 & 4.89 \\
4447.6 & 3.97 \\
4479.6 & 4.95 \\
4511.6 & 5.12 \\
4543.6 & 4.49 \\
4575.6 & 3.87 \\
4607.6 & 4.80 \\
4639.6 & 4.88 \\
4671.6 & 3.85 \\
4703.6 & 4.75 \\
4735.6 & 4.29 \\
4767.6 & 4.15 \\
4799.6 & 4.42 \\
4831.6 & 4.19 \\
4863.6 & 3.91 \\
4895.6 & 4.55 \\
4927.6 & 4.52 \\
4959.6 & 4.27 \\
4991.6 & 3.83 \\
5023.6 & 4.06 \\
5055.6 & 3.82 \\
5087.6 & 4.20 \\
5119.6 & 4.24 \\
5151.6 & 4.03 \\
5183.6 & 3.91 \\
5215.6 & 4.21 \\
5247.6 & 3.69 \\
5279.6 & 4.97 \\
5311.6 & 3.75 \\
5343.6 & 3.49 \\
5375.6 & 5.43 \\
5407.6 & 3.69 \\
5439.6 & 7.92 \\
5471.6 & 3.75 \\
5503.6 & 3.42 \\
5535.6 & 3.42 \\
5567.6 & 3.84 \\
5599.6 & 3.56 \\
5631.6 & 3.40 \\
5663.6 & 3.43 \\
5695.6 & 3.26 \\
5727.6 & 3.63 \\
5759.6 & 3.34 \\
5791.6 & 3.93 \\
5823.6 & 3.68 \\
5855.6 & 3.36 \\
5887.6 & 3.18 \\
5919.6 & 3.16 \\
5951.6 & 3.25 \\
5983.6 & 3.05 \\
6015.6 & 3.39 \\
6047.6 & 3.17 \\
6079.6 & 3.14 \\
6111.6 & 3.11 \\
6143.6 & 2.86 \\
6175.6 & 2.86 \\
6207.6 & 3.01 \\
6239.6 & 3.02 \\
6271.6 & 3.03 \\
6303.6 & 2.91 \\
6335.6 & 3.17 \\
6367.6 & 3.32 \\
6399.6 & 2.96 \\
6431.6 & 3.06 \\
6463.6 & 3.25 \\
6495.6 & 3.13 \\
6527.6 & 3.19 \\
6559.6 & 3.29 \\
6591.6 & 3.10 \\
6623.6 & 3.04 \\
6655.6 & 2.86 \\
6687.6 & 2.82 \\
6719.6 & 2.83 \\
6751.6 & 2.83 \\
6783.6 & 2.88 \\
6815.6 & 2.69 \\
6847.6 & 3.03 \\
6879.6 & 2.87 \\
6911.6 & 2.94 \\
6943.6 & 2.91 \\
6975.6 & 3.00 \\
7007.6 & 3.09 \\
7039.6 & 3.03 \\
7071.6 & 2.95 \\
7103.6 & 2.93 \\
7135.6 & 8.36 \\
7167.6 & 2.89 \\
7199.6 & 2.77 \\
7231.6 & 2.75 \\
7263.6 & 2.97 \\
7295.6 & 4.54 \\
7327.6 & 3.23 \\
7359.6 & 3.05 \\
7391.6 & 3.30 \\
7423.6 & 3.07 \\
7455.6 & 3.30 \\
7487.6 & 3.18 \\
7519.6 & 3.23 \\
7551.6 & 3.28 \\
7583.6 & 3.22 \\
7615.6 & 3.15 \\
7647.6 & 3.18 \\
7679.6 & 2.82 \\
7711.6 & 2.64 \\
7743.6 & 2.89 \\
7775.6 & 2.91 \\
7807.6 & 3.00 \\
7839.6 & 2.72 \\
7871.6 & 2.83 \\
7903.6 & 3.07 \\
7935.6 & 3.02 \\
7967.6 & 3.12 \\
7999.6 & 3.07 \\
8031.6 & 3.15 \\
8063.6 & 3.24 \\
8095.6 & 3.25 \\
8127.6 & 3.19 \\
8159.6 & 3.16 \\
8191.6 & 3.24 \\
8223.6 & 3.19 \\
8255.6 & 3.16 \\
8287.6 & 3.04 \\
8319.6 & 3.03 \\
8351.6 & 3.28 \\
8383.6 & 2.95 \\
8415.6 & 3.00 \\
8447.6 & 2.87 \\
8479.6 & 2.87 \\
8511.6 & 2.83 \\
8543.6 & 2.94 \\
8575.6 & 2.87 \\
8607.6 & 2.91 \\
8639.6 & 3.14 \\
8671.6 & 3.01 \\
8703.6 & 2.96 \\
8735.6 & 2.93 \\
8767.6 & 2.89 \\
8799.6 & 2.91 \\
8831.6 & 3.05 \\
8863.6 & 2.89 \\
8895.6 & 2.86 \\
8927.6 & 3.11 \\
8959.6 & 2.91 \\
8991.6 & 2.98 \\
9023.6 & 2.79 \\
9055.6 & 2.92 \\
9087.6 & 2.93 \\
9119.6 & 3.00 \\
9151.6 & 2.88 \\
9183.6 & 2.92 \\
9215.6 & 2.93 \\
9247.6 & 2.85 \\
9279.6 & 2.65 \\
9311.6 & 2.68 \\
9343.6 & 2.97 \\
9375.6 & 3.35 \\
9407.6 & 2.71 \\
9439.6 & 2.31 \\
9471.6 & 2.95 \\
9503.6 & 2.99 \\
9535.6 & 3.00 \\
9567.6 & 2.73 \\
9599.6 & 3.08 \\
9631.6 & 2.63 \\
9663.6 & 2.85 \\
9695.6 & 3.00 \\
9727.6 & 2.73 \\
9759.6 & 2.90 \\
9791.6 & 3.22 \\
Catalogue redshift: 0.09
